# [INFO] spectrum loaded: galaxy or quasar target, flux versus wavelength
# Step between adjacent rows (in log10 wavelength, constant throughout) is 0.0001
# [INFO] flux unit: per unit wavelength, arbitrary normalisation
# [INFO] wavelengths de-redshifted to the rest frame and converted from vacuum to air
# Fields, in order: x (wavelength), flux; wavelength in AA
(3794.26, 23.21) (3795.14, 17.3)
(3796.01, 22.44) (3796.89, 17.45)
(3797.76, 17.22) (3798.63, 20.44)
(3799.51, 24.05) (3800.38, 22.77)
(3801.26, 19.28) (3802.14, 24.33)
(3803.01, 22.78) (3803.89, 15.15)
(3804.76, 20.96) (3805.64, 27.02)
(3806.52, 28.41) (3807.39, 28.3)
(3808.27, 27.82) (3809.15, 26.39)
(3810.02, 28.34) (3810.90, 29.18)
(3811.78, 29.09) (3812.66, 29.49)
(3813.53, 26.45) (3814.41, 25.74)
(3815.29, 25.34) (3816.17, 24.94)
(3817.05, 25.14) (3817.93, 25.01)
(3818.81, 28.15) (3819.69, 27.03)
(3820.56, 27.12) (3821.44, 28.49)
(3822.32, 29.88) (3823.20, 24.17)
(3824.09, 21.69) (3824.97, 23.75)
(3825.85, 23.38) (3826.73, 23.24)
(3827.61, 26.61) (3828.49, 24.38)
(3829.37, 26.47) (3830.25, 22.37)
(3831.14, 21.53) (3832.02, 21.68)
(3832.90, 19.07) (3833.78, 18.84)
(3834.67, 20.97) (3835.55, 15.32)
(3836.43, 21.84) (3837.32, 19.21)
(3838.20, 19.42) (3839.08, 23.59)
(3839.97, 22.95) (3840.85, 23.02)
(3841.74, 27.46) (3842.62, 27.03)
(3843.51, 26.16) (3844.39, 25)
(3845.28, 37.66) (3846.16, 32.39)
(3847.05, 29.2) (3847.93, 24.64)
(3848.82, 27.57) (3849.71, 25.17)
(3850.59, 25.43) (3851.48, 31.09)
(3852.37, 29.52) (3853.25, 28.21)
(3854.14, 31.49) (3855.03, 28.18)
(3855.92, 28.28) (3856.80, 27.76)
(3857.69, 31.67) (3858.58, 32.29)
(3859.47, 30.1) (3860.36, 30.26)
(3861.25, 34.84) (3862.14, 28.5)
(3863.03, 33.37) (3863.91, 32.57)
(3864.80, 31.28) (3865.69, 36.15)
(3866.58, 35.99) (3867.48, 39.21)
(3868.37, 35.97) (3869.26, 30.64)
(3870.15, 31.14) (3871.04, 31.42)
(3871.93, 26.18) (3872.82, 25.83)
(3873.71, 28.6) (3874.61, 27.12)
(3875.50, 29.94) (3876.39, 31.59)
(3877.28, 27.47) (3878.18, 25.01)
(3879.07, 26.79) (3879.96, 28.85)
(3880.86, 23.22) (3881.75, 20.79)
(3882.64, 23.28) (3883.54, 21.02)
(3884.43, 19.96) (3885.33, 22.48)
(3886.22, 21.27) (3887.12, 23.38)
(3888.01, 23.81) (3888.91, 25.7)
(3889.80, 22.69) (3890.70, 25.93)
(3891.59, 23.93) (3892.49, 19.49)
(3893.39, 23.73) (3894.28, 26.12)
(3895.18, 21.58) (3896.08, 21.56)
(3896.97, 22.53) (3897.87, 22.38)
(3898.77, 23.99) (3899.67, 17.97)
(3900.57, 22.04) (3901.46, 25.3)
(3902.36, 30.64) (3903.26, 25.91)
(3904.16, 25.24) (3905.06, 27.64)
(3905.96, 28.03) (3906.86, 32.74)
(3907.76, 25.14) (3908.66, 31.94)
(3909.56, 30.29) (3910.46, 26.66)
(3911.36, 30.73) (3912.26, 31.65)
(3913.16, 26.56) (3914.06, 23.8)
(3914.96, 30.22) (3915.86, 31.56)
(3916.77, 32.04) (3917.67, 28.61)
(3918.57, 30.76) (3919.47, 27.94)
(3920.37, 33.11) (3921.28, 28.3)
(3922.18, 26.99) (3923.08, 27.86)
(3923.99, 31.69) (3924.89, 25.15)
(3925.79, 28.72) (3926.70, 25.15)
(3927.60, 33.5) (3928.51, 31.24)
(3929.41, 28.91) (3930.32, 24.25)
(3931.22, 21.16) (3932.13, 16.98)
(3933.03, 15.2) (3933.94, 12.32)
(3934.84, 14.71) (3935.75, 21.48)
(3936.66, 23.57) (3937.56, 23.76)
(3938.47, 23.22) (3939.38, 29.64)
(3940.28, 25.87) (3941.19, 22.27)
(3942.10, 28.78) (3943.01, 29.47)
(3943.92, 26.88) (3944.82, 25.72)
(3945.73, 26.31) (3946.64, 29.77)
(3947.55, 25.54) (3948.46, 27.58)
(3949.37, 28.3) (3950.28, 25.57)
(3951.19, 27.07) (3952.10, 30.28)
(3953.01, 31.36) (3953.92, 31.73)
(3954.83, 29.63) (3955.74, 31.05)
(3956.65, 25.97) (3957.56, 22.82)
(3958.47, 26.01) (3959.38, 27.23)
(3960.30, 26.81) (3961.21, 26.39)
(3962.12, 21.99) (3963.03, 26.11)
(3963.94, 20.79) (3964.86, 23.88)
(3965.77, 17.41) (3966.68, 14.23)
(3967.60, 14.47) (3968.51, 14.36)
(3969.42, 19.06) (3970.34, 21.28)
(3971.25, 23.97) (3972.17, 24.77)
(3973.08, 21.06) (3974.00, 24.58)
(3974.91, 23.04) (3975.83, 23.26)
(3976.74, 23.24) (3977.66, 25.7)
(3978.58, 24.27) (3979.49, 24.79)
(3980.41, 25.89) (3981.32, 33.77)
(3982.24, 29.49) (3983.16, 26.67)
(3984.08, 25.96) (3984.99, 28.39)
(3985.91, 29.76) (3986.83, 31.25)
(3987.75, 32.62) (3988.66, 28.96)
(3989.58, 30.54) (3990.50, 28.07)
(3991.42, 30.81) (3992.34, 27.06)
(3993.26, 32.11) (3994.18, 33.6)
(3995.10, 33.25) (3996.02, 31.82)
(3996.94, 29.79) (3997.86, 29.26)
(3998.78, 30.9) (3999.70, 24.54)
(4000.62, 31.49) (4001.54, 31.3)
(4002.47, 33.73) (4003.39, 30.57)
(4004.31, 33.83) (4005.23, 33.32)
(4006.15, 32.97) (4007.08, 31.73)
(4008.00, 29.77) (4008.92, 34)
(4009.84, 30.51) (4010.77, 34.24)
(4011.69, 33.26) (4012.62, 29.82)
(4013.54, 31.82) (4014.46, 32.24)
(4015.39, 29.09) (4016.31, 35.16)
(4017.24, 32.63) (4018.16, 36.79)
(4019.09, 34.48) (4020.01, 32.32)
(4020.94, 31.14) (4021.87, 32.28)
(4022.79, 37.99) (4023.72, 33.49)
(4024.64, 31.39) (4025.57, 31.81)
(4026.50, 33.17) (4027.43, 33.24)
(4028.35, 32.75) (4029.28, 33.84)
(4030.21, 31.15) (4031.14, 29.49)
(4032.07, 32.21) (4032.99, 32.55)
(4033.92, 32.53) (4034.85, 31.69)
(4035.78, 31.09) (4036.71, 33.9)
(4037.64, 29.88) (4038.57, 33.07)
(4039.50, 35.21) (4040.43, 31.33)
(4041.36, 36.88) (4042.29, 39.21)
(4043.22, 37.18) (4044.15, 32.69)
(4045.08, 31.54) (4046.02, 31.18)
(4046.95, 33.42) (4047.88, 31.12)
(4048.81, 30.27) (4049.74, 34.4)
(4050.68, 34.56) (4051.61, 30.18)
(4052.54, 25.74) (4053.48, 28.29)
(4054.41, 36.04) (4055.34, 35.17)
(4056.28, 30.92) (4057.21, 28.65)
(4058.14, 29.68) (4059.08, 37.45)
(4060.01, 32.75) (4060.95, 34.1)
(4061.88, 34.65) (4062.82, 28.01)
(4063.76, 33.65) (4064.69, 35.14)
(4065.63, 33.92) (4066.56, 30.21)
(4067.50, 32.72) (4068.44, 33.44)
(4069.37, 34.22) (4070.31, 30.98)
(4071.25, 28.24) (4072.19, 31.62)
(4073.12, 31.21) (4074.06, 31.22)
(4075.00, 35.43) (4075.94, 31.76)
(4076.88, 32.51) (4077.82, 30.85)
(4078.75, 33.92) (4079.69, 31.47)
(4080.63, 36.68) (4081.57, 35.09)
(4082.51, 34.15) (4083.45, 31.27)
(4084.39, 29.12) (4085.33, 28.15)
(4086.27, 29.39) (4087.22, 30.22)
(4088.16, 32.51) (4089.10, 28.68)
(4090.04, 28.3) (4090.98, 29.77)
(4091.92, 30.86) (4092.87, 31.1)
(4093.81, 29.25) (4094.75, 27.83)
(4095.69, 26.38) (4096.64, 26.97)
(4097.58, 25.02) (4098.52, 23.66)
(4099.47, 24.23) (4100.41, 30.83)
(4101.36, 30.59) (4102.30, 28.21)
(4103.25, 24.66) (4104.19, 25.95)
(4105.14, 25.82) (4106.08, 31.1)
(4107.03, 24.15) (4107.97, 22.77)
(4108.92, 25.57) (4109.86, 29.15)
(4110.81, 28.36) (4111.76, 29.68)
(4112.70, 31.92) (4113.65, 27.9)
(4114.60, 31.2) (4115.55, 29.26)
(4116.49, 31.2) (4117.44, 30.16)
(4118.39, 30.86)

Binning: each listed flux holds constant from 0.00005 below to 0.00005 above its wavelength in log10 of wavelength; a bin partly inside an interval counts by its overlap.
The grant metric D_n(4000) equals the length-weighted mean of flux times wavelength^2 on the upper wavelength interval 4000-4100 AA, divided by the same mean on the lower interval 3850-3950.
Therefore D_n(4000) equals 1.27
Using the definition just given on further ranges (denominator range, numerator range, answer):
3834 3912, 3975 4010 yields 1.17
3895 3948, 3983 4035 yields 1.26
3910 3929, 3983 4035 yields 1.14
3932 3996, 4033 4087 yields 1.33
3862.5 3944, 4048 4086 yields 1.32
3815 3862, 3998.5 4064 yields 1.38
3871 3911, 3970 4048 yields 1.30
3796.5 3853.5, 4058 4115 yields 1.39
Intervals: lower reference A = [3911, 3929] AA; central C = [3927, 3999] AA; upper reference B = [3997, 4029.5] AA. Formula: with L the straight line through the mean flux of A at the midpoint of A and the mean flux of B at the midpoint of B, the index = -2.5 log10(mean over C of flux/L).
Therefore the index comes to 0.187 mag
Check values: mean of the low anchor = 29.3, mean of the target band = 25.8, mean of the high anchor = 32.3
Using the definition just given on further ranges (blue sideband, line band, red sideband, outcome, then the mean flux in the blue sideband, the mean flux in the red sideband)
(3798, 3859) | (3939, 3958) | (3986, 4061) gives 0.071 mag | 25.4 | 32.2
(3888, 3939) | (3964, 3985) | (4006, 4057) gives 0.262 mag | 25.7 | 32.6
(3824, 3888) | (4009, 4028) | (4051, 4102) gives -0.103 mag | 26.8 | 31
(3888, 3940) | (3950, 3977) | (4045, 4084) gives 0.164 mag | 25.8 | 32.3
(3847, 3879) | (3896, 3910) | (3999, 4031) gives 0.182 mag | 30.1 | 32.4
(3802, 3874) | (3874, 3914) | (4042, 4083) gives 0.125 mag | 27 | 32.6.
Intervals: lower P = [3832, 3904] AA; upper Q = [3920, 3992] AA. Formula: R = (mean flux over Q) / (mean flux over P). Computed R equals 0.97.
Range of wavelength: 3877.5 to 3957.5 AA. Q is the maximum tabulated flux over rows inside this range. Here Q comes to 33.5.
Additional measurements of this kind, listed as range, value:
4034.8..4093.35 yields 39.21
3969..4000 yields 33.77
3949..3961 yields 31.73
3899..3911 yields 32.74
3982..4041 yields 37.99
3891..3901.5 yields 26.12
